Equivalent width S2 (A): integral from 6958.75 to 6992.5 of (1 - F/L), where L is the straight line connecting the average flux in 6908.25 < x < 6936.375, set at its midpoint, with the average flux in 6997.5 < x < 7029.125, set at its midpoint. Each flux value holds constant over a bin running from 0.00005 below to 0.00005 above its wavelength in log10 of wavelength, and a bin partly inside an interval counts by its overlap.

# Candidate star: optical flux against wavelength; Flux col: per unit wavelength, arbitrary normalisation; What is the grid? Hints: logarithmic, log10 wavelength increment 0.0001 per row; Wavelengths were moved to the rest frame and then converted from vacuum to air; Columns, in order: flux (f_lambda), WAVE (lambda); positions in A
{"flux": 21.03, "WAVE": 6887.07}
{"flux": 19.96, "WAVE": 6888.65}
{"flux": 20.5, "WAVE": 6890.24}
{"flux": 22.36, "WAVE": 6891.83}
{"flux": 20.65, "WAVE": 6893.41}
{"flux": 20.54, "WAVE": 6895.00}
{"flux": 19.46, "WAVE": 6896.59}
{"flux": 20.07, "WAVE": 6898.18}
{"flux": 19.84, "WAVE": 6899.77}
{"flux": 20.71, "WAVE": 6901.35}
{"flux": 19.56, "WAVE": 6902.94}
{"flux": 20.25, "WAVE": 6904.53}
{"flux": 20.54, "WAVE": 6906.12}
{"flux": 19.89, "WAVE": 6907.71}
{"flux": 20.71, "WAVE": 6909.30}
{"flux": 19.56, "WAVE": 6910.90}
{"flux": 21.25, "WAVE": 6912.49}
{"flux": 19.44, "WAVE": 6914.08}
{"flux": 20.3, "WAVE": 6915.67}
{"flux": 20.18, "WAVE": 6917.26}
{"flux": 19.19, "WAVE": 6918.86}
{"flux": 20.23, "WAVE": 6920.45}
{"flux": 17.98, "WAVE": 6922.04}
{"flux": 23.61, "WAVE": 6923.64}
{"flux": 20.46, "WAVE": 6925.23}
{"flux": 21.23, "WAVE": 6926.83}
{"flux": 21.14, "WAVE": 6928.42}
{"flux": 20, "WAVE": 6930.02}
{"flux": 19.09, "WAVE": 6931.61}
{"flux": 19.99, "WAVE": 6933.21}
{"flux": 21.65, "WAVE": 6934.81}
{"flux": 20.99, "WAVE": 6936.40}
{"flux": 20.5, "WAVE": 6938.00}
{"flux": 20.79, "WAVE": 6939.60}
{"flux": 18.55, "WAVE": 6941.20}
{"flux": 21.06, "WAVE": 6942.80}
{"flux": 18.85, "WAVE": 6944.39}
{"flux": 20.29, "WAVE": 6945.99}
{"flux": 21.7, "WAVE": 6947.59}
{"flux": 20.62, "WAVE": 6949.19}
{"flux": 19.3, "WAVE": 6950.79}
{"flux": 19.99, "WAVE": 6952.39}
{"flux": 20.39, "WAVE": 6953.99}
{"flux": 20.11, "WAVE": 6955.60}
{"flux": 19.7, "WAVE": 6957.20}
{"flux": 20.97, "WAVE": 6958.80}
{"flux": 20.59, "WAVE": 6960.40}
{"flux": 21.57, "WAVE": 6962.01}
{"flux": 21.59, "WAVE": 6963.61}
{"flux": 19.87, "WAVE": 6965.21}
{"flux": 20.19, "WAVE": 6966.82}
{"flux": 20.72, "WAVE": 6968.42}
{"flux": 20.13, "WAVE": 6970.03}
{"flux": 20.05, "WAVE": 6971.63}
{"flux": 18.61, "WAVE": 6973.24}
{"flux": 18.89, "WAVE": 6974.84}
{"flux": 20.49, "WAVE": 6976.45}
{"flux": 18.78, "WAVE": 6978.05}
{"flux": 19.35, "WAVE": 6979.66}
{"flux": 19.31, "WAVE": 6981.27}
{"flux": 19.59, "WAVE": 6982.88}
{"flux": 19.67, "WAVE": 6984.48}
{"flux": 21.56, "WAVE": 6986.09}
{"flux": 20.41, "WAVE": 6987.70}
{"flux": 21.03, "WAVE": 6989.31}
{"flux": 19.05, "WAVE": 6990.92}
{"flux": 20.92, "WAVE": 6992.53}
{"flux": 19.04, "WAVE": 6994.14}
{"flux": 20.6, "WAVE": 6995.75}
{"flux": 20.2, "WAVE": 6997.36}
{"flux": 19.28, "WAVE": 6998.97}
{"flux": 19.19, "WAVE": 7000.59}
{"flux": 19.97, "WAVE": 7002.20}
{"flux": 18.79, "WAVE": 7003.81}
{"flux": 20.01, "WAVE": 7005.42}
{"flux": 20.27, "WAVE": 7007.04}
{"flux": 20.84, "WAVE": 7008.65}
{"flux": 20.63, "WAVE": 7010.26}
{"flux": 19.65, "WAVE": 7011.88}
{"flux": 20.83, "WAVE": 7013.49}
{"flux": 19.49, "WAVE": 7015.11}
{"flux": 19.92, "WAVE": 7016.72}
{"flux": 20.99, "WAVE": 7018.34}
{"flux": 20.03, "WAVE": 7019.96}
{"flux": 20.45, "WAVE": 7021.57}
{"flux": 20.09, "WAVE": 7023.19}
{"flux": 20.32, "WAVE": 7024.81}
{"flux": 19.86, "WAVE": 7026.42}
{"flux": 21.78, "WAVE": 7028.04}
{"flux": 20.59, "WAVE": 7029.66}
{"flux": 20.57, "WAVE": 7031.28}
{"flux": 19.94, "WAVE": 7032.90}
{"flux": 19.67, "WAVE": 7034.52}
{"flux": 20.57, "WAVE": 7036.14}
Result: 0.2 A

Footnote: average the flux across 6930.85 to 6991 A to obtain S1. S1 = 20.2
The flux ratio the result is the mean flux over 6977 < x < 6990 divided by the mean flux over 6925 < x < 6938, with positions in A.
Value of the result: 1.0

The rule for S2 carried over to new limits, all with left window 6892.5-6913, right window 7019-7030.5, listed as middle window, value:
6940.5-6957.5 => 0.2 A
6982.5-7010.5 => 0.5 A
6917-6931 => -0.1 A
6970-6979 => 0.4 A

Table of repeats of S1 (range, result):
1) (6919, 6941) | 20.5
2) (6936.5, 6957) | 20.2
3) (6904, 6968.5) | 20.4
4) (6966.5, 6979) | 19.7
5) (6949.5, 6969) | 20.4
